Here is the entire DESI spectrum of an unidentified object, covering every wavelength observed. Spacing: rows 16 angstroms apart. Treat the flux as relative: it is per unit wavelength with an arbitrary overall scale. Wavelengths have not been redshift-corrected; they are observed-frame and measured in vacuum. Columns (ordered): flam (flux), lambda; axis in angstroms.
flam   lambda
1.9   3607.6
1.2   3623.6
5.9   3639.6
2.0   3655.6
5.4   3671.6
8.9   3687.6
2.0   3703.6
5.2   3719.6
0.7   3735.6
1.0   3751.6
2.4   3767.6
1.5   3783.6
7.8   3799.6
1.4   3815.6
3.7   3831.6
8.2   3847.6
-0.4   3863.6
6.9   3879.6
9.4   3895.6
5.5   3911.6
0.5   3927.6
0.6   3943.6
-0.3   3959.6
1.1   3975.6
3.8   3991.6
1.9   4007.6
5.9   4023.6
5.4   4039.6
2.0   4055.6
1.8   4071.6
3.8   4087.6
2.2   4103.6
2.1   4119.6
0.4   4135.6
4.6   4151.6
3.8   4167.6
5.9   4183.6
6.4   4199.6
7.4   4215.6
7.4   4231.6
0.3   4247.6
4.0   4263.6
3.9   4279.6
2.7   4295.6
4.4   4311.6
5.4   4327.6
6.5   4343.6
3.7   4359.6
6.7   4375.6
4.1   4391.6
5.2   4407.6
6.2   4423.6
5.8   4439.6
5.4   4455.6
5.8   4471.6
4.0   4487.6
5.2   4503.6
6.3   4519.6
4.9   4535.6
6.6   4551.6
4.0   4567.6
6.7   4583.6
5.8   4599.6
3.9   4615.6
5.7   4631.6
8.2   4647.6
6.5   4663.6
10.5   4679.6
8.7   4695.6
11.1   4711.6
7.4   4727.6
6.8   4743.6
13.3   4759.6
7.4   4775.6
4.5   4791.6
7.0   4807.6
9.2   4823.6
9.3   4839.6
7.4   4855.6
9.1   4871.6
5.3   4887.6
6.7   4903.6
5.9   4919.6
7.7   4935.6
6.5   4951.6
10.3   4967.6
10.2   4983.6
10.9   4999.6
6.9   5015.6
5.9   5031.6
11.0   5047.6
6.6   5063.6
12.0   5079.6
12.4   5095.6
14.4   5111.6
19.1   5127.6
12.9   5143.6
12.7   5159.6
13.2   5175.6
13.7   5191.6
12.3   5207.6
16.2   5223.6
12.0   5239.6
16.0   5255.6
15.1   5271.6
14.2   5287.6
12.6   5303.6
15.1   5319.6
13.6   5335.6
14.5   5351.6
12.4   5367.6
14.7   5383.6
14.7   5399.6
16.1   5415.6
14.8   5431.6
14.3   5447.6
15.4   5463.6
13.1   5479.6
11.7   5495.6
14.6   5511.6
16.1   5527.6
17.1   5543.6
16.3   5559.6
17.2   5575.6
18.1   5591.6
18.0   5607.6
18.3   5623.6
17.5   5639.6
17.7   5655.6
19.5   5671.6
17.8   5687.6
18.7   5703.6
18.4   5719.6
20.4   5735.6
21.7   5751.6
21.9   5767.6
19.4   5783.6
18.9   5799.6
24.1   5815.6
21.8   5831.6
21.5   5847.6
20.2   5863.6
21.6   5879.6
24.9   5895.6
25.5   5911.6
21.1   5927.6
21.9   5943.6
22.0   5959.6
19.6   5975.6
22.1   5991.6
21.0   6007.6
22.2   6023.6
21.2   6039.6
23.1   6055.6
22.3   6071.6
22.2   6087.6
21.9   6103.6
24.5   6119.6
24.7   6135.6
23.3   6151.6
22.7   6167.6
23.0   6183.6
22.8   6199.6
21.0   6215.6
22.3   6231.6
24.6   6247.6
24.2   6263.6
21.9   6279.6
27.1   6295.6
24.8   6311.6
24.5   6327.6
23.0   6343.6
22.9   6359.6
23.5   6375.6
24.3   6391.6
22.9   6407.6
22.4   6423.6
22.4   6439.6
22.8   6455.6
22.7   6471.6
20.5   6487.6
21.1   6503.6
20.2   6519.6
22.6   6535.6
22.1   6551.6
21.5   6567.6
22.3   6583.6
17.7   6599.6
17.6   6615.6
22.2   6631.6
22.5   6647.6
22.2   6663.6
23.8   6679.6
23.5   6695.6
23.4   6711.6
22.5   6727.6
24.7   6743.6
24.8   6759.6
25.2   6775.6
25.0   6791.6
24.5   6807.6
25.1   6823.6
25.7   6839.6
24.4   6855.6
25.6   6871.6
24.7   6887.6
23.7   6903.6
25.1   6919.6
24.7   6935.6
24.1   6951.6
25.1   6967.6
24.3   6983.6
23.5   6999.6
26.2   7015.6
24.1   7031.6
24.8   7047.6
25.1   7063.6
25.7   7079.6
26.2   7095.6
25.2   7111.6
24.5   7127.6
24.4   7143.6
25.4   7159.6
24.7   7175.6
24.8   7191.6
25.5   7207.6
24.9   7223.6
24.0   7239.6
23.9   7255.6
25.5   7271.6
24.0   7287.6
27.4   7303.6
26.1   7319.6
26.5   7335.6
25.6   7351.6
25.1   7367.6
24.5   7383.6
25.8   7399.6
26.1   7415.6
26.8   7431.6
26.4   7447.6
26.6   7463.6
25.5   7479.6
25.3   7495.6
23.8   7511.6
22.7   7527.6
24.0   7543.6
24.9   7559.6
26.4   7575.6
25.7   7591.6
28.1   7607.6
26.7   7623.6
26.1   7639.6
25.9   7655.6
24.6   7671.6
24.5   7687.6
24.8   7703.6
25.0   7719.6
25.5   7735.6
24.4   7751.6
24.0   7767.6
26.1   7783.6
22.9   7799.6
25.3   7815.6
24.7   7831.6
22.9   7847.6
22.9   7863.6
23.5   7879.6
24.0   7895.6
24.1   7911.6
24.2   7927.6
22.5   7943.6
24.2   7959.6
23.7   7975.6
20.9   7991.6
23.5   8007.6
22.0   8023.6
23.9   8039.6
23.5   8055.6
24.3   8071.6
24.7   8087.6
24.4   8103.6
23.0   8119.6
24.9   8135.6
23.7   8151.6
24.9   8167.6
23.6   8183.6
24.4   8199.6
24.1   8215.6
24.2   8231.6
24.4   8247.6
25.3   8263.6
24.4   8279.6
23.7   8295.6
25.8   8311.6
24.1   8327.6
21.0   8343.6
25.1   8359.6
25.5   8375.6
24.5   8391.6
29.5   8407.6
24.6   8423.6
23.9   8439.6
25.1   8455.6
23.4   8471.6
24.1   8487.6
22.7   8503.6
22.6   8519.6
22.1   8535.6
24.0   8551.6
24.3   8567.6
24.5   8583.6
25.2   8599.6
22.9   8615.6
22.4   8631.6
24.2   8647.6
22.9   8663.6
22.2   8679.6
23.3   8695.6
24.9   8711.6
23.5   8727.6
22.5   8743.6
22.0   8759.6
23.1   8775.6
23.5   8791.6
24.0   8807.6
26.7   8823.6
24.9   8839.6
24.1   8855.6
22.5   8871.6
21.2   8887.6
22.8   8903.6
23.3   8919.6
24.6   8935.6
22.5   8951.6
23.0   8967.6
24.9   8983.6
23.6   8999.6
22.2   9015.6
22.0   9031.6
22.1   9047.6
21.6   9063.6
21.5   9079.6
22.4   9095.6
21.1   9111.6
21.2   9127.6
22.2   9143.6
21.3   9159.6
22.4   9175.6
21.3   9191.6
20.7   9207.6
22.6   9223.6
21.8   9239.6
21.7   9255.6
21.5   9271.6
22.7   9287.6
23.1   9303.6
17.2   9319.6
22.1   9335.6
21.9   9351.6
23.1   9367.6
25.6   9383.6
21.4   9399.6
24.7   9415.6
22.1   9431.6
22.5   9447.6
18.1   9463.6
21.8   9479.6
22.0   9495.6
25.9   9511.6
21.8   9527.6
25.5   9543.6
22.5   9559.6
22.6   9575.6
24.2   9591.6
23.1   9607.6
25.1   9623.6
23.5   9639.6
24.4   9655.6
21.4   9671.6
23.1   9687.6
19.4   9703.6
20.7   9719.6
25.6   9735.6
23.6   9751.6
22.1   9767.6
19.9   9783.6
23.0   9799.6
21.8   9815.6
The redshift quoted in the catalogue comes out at 0.277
